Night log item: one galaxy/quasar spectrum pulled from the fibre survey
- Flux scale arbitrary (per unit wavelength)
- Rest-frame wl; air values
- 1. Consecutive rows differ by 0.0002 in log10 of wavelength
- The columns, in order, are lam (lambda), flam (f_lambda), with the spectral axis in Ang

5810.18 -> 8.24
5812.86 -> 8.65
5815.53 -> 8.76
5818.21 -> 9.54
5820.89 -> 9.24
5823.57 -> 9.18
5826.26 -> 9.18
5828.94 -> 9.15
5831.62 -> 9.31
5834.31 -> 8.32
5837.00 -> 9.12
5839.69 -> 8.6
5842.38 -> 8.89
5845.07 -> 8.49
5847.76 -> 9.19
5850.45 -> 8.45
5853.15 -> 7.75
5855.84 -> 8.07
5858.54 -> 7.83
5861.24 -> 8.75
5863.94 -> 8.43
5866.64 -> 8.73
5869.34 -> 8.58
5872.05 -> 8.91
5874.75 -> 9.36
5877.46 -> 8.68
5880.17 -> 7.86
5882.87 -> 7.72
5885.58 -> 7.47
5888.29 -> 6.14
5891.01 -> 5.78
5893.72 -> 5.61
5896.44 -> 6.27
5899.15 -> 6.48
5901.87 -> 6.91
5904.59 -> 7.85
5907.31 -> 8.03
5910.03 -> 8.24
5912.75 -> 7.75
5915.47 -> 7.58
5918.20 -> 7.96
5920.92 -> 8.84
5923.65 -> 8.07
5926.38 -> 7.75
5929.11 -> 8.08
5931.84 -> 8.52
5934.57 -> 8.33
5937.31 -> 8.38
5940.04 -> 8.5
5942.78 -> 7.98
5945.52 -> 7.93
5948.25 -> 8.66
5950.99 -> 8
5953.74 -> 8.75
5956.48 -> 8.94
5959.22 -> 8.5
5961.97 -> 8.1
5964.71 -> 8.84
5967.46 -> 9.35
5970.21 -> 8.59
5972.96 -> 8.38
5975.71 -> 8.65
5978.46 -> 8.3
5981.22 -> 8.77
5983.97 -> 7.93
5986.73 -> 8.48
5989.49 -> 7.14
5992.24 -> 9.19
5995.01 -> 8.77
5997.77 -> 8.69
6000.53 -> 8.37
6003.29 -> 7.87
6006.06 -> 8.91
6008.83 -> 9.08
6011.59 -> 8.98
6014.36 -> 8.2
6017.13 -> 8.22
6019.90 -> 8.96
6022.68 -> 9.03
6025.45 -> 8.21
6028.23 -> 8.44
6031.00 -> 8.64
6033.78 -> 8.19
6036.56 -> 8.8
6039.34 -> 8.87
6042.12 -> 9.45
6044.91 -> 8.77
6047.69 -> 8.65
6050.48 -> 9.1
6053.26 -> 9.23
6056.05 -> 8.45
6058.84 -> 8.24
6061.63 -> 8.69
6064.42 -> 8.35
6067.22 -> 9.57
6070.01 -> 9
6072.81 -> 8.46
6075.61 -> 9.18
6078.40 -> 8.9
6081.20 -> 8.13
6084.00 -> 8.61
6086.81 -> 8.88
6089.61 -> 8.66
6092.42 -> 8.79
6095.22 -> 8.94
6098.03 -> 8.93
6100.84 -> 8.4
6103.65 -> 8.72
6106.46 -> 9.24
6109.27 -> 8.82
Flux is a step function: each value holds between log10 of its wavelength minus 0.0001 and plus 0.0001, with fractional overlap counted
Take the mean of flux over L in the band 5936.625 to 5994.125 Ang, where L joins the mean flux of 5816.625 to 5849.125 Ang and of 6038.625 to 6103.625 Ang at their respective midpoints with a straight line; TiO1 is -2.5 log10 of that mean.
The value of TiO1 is 0.055 mag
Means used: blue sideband 9.01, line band 8.45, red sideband 8.79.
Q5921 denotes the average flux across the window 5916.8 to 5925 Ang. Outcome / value 8.29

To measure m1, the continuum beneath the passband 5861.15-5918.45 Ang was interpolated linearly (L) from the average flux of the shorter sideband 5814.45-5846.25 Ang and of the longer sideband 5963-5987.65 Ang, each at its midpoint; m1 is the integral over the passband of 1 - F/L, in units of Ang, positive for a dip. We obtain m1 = 7.6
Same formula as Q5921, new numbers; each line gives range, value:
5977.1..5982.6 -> 8.53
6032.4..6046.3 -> 8.81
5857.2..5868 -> 8.44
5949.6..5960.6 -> 8.54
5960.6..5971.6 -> 8.72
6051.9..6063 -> 8.65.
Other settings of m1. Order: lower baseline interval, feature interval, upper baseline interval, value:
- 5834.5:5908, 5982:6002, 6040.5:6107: 0.2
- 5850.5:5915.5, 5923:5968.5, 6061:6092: -1.9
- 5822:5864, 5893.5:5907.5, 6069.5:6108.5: 3.0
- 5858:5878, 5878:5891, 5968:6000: 2.2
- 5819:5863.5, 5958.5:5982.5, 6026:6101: 0.4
